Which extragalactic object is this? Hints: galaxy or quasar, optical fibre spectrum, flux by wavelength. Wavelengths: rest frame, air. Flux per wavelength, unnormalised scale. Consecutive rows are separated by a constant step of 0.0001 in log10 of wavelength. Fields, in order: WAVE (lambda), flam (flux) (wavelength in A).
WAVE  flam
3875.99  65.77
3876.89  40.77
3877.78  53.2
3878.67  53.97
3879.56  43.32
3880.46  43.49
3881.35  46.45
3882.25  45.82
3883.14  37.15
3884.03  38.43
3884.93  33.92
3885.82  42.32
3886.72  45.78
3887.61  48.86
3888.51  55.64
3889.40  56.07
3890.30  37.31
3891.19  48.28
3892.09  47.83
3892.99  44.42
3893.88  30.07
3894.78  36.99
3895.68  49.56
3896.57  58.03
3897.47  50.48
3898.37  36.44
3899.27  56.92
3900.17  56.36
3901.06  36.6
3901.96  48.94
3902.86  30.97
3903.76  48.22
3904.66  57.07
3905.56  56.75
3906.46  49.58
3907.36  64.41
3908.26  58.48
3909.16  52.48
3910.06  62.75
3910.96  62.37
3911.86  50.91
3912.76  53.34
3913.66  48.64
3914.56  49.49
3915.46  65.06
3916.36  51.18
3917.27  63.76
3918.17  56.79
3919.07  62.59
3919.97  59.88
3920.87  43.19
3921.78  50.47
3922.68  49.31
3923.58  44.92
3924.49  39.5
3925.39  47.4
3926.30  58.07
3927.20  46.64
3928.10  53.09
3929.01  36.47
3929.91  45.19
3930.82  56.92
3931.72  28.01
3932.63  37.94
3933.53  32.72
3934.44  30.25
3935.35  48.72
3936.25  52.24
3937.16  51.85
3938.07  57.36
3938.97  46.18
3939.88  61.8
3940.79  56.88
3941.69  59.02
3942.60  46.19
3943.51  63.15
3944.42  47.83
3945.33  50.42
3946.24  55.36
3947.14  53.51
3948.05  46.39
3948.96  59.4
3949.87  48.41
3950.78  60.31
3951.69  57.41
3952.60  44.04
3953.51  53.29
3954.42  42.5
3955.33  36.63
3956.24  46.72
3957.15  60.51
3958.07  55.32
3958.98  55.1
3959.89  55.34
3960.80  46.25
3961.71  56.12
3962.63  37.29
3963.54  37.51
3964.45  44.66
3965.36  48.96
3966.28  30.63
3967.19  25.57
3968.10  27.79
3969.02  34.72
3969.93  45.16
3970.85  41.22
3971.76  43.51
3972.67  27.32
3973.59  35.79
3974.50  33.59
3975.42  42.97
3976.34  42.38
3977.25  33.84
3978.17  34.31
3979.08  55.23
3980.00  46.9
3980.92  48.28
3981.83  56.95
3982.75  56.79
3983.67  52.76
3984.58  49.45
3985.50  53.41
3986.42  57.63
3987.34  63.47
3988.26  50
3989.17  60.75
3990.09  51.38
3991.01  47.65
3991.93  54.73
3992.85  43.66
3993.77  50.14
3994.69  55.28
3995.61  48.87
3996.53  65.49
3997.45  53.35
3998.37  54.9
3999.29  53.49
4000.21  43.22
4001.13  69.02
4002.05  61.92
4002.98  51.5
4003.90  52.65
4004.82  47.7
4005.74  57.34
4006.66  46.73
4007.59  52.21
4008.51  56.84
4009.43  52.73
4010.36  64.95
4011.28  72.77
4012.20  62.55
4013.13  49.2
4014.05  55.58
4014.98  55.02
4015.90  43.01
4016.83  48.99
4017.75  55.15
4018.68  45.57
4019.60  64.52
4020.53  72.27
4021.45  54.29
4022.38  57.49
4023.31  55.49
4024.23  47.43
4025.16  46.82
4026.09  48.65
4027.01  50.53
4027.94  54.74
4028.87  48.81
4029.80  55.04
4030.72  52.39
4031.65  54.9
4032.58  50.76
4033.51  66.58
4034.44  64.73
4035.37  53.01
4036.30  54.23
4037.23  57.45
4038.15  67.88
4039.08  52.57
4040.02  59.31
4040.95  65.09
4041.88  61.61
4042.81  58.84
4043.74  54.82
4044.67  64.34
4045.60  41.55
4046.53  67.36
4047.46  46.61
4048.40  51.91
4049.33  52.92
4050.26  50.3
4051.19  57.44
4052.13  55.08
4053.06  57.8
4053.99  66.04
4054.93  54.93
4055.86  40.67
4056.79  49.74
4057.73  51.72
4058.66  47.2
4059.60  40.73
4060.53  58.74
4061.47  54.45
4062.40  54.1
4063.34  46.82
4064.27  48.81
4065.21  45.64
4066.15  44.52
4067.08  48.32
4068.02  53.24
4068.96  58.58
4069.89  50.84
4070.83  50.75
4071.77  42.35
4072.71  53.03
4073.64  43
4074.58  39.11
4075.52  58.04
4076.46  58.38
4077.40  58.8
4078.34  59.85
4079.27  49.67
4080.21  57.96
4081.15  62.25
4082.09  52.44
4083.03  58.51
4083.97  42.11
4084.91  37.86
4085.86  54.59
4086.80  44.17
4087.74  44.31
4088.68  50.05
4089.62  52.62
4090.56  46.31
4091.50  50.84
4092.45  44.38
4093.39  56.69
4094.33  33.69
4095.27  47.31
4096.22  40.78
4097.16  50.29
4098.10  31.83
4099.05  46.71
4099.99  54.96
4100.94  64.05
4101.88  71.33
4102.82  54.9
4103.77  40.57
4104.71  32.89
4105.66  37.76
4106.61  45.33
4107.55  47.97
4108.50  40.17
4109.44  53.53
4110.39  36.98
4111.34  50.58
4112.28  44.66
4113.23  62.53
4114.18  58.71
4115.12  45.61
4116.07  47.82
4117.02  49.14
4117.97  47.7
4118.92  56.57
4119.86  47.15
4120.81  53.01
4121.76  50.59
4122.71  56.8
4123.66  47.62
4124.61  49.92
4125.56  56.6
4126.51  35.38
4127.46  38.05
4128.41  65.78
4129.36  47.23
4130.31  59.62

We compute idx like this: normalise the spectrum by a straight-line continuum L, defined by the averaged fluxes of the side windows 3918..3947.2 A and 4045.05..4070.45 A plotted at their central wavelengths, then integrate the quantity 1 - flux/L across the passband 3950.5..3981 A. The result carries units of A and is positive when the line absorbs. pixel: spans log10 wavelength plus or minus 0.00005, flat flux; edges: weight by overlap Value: 3.9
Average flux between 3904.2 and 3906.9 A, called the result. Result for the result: 54.4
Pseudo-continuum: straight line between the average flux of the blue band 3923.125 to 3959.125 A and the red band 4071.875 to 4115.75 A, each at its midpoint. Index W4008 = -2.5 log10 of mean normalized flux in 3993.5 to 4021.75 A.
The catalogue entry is -0.128 mag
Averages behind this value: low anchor 49.3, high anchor 49.2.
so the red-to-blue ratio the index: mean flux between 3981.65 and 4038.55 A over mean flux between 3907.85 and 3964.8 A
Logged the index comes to 1.08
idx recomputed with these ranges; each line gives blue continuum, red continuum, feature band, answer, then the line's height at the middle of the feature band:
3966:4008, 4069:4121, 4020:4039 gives -2.7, 48.7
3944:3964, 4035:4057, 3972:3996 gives 1.8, 52.1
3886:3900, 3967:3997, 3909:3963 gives -4.6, 46.9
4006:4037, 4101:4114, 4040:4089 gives -0.6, 51.7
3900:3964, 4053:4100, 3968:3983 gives 2.6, 50.4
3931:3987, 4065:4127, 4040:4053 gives -2.1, 48.5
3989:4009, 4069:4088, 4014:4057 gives -2.2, 52.4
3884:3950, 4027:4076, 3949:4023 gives 2.0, 51.6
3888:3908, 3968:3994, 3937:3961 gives -2.8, 47.1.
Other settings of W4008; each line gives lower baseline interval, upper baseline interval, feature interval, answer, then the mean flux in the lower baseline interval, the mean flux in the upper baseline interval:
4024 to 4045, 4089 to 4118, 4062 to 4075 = 0.08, 56.2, 48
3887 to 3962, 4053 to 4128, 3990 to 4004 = -0.08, 50.3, 49.6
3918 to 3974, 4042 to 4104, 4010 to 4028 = -0.12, 47.3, 51.3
